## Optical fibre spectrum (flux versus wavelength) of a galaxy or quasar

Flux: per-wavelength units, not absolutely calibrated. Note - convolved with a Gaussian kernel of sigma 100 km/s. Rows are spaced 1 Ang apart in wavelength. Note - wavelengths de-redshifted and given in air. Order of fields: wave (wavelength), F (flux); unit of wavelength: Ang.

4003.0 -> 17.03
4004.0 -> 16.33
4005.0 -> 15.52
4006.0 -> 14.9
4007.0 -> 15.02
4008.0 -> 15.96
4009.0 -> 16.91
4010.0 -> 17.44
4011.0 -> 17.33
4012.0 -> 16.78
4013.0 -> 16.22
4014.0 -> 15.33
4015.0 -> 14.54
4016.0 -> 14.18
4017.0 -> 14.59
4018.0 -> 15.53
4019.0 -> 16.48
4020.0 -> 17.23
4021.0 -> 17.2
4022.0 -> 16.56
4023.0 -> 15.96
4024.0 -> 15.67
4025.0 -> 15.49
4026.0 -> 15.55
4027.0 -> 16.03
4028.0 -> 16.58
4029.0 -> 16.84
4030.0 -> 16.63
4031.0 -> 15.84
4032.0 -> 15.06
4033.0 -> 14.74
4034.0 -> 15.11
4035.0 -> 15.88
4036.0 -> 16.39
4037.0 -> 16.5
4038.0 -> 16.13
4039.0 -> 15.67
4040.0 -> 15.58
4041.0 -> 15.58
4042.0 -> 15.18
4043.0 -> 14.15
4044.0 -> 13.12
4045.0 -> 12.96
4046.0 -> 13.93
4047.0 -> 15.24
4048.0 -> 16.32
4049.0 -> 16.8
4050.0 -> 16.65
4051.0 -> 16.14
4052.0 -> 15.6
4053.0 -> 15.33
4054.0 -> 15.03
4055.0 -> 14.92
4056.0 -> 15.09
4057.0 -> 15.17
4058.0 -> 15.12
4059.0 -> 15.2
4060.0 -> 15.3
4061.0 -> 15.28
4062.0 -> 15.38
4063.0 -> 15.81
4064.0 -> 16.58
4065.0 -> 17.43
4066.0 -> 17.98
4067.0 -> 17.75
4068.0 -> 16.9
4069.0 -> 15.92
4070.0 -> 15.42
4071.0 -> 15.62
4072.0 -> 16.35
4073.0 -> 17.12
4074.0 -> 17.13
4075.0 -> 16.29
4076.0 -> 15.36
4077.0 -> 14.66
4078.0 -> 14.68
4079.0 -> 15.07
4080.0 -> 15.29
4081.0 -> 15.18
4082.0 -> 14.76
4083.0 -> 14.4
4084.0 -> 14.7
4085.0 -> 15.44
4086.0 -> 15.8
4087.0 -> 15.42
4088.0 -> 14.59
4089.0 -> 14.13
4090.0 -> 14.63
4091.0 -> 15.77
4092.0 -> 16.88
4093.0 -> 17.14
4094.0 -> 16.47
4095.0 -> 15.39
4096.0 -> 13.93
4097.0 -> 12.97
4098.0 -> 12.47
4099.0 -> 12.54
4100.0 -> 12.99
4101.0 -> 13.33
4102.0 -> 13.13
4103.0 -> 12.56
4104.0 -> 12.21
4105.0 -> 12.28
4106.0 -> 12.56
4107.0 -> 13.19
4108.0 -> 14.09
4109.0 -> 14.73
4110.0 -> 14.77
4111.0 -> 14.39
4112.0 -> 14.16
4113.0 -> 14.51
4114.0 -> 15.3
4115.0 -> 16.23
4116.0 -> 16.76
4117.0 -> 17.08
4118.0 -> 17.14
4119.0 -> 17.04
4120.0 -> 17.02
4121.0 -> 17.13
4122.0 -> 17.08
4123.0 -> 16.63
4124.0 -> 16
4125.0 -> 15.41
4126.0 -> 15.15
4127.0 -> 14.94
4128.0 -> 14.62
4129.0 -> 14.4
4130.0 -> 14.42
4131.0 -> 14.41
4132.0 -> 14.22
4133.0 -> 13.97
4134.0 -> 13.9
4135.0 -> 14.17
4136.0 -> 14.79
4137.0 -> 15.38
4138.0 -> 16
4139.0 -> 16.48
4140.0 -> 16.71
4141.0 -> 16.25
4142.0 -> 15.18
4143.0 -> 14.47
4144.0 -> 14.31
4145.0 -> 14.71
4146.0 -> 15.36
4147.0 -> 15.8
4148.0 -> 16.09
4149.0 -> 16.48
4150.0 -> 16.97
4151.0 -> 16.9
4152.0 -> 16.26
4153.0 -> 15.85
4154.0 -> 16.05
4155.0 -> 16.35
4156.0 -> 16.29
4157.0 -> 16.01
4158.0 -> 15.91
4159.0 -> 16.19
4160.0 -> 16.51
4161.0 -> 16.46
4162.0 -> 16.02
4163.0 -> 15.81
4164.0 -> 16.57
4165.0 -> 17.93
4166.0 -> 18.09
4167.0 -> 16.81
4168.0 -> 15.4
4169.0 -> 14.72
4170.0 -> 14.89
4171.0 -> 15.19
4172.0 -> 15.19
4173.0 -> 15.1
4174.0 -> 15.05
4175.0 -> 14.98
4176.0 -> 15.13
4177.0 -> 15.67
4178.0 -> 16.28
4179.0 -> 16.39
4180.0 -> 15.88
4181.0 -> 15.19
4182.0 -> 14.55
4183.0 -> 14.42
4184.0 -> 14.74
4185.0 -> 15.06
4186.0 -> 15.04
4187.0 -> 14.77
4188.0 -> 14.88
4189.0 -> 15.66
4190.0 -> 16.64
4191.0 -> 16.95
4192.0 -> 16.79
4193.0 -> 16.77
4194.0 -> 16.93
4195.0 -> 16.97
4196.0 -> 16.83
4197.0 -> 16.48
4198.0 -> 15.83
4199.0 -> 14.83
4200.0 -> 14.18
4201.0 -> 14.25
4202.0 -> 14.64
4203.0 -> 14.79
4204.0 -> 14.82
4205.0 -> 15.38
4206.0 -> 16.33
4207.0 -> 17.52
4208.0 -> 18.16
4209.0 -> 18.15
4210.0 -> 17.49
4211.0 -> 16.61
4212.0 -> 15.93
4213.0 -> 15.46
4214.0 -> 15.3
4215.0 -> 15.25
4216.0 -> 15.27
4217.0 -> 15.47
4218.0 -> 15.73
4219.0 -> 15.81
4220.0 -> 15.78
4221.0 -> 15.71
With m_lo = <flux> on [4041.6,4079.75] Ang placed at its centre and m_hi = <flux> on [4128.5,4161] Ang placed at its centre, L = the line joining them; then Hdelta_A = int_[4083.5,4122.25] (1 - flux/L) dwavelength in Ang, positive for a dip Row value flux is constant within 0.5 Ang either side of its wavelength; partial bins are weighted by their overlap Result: 1.9 Ang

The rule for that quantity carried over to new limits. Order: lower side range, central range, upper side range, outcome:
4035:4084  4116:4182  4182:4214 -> 0.1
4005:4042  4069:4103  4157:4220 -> 1.9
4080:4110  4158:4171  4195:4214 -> -0.7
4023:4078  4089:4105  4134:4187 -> 1.6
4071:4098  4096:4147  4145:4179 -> 2.8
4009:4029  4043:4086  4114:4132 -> 1.2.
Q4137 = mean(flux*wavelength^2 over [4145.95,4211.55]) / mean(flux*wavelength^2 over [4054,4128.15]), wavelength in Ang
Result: 1.09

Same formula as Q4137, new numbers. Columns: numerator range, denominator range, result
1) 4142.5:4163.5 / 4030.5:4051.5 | 1.09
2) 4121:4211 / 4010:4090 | 1.06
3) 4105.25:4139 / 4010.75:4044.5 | 1.01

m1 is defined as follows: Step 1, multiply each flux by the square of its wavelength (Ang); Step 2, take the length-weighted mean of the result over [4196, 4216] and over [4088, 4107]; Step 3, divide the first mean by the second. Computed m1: 1.20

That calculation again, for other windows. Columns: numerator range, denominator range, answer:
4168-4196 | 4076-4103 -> 1.11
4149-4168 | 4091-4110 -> 1.22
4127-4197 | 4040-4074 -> 1.05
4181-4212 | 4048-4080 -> 1.06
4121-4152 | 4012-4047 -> 1.04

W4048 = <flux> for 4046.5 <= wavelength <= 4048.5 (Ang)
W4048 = 15.8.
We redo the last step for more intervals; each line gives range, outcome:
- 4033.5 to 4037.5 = 16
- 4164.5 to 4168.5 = 17.1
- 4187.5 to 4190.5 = 15.7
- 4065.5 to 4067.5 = 17.9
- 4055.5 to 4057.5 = 15.1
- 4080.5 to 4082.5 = 15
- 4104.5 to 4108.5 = 13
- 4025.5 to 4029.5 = 16.2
